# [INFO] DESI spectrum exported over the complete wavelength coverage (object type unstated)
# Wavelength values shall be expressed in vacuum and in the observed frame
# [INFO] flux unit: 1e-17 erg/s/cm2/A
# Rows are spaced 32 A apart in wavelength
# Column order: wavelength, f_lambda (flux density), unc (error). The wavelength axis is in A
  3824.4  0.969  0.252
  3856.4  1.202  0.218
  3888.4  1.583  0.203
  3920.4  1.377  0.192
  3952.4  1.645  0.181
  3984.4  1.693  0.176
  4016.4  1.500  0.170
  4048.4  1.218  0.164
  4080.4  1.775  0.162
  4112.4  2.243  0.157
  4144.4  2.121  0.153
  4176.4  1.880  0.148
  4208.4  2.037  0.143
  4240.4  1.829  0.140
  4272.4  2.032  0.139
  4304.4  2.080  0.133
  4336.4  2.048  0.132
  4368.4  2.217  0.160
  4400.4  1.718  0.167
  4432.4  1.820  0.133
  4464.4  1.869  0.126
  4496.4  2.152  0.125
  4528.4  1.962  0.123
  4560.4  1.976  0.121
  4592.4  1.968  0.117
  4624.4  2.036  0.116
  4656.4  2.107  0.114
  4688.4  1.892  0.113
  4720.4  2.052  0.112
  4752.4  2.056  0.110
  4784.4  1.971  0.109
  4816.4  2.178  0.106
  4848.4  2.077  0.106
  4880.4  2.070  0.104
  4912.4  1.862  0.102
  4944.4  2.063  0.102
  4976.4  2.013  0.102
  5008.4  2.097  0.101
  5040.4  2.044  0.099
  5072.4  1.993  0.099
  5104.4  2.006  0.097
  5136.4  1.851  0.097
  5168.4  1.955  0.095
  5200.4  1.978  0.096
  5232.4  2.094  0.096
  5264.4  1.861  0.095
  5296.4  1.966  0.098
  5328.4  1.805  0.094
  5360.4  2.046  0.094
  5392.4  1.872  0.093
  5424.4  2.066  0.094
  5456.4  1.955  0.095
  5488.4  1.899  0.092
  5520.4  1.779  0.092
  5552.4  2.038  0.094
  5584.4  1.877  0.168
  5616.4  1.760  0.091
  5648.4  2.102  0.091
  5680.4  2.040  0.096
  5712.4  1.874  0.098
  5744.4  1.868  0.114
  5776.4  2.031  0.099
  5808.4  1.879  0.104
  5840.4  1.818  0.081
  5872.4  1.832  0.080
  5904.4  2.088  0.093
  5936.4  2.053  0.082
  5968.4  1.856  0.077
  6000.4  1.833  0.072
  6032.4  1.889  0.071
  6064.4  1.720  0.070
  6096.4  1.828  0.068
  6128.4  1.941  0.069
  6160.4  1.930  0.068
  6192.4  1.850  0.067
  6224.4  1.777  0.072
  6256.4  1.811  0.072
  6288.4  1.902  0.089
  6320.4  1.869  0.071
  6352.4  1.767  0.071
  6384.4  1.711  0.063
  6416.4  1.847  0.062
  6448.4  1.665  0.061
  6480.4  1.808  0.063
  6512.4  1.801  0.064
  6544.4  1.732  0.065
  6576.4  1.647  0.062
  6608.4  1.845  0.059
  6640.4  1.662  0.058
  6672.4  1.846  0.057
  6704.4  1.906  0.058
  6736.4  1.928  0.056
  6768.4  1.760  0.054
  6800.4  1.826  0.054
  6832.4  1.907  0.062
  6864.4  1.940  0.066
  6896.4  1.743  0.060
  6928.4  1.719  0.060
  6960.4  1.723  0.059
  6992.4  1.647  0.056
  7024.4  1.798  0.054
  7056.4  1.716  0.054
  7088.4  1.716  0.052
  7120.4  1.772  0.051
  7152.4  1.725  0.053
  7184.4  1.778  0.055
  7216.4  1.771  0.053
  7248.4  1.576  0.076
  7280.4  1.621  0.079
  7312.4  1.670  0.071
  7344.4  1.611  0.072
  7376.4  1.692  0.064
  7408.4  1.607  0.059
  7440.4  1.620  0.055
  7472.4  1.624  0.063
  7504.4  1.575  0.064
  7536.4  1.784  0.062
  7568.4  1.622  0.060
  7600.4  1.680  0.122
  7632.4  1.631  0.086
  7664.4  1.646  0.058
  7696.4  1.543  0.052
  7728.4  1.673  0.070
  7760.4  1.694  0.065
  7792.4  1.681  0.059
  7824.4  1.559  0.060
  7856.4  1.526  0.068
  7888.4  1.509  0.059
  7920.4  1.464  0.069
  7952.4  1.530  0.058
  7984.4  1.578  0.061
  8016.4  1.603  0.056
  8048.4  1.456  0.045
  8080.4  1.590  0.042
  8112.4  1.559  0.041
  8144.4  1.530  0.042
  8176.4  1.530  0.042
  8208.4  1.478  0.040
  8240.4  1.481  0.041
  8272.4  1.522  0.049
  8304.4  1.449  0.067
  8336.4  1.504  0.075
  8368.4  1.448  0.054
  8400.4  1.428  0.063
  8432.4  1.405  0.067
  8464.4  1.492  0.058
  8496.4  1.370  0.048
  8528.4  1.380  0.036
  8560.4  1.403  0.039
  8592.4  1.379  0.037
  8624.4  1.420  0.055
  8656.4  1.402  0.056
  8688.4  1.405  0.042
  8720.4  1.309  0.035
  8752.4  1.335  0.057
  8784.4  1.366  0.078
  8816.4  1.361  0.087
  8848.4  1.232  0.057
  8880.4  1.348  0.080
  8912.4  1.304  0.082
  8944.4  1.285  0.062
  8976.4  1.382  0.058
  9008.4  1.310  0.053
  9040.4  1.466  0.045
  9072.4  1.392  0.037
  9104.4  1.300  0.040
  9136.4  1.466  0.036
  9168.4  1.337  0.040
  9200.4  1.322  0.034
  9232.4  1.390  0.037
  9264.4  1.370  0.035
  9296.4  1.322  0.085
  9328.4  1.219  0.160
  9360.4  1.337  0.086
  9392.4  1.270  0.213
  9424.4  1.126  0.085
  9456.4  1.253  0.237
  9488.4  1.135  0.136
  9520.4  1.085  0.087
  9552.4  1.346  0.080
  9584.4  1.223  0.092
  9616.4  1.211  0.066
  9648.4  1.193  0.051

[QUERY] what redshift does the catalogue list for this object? 0.021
